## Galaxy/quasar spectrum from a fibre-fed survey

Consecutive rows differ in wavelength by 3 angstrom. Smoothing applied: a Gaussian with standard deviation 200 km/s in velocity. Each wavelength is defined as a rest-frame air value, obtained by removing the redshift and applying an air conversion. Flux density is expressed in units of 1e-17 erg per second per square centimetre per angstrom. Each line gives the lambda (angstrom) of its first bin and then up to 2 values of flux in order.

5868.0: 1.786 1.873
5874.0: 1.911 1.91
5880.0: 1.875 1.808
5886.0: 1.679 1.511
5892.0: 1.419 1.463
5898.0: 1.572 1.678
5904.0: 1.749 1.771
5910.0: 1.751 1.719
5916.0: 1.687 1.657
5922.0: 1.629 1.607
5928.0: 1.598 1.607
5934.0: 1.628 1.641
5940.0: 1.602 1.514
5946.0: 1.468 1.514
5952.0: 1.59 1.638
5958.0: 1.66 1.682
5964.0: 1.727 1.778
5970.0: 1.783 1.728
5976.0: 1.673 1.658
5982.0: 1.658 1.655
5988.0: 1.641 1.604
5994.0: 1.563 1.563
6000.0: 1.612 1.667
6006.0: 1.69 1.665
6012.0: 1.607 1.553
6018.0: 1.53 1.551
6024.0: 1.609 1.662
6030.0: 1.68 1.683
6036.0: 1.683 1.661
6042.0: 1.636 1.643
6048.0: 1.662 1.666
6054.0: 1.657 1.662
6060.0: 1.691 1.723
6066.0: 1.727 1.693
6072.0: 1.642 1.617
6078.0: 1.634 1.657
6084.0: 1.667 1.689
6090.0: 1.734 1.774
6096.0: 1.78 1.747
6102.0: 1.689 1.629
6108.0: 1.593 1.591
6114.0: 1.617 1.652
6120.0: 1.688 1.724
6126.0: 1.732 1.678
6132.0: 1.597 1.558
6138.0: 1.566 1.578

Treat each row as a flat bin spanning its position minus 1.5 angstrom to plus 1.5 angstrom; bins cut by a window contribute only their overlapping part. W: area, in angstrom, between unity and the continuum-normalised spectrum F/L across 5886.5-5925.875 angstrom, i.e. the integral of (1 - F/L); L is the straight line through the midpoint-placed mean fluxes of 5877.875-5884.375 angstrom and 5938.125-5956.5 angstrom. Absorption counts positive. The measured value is 2.3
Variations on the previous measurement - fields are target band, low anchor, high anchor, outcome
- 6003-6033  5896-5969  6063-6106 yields 0.89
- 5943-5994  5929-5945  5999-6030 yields -1.36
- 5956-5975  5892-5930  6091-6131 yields -0.75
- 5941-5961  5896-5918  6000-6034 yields 1.13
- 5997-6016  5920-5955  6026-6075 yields 0.10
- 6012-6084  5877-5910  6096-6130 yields 0.98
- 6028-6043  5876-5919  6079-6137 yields 0.05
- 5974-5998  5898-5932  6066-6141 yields 0.57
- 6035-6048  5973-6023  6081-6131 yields -0.07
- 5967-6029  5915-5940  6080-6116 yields 0.47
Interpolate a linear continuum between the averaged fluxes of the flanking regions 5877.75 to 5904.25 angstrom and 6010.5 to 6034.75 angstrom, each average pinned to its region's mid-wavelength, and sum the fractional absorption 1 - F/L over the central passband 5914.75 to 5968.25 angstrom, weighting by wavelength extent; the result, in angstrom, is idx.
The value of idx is 0.2 angstrom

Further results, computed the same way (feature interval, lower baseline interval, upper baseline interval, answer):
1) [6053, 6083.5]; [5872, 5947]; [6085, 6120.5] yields 0.1 angstrom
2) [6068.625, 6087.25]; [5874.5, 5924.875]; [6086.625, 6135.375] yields 0.3 angstrom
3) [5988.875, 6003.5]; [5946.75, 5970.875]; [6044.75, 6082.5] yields 0.6 angstrom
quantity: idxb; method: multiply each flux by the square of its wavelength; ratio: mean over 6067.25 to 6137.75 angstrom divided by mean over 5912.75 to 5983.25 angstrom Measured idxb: 1.1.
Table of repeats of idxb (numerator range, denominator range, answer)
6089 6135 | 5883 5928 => 1.10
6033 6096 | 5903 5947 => 1.07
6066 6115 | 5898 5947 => 1.08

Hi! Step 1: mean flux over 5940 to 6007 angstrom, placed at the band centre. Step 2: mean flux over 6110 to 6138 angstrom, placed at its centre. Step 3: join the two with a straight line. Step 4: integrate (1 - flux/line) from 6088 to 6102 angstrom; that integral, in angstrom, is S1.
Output -0.9 angstrom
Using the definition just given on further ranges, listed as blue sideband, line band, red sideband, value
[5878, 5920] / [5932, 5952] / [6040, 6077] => 1.3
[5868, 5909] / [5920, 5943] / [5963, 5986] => 1.3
